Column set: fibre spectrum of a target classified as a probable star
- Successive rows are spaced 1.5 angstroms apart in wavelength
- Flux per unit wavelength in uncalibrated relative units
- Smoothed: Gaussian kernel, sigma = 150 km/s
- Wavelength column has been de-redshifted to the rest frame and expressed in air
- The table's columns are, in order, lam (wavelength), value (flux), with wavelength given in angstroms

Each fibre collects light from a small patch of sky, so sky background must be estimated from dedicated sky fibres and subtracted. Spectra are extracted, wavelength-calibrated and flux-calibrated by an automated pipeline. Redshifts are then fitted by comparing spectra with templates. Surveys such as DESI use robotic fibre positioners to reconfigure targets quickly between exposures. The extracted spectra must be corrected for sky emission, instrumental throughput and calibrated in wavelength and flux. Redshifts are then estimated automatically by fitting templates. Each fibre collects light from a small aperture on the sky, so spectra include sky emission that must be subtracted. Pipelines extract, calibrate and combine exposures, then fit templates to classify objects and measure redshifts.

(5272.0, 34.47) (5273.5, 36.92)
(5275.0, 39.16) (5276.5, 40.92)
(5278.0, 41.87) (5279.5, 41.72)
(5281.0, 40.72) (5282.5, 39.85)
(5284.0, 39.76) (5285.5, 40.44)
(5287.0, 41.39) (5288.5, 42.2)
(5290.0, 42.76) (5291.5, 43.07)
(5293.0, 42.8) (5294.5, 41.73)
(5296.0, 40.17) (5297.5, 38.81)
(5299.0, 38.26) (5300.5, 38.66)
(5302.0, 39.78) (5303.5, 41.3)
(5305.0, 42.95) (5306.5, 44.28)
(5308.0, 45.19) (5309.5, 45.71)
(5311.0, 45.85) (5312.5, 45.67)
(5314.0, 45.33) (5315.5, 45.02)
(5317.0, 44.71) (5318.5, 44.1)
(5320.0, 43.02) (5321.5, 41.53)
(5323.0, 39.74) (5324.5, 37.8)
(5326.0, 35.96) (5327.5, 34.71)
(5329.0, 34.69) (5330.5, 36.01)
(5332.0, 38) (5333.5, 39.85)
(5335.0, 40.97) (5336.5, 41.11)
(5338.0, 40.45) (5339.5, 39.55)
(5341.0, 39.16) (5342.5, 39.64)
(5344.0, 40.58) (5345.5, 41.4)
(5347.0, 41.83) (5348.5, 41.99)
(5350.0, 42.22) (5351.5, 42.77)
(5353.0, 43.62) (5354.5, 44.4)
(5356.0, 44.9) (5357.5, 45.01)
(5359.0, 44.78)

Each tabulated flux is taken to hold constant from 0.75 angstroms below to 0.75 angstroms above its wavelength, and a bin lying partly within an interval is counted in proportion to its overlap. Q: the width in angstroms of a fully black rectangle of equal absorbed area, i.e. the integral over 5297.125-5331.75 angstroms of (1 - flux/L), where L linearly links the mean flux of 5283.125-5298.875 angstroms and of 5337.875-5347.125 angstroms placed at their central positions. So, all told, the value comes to -0.40 angstroms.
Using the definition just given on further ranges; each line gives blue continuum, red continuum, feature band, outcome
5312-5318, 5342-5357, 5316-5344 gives 2.78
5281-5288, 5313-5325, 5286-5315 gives -0.60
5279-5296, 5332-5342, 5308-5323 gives -1.37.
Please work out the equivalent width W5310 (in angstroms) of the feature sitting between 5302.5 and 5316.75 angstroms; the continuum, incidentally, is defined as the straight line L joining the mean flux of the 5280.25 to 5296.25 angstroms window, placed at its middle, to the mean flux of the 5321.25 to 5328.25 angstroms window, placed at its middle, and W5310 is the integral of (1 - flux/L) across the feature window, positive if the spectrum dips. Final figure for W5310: -1.9 angstroms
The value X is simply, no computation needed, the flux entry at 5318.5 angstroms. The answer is 44.1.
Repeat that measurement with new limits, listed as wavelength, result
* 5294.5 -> 41.73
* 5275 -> 39.16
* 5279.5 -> 41.72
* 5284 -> 39.76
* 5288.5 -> 42.2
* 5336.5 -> 41.11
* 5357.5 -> 45.01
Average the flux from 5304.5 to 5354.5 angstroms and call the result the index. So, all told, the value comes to 41.4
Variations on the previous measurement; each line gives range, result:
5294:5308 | 40.9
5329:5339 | 39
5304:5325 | 43.7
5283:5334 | 41.2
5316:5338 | 39.5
